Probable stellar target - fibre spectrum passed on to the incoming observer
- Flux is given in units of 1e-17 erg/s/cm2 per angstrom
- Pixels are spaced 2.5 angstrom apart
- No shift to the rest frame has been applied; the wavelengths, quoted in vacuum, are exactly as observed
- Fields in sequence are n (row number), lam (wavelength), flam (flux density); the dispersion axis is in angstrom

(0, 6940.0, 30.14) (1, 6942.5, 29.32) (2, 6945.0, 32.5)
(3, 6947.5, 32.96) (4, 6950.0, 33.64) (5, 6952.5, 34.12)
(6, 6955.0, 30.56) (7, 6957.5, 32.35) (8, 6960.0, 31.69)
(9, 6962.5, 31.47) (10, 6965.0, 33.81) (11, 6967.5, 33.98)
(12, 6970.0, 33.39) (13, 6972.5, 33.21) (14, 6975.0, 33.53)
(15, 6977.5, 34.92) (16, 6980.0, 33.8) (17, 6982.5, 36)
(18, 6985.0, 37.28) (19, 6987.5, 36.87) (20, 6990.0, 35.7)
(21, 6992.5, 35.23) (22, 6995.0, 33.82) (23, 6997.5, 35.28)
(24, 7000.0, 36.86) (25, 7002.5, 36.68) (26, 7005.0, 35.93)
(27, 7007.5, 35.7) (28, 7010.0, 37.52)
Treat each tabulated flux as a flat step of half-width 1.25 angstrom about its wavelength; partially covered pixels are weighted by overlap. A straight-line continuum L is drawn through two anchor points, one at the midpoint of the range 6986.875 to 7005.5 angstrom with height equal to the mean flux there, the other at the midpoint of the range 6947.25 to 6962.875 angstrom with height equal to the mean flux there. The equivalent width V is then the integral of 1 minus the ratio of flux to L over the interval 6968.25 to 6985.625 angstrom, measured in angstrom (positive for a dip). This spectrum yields -0.1 angstrom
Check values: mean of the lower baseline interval 32.4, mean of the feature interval 34.5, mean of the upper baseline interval 35.8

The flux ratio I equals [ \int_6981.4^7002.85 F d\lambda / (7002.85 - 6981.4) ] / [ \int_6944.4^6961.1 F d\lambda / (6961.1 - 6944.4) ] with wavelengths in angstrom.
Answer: 1.10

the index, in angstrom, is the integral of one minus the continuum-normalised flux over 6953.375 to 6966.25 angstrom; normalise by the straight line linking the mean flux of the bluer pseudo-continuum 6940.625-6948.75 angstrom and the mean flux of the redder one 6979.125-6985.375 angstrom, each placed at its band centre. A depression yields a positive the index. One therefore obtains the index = 0.4 angstrom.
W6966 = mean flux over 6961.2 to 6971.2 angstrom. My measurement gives 33.2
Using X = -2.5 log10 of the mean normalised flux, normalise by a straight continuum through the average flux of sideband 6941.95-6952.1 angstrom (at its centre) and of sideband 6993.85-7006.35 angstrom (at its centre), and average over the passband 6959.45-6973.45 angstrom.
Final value 0.022 mag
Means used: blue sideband 32.5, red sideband 35.7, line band 33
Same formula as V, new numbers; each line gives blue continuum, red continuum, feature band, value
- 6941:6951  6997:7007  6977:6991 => -0.4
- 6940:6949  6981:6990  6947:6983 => 0.7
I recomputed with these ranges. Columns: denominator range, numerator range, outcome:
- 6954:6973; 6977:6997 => 1.09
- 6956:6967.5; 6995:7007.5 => 1.11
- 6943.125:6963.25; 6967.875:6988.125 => 1.08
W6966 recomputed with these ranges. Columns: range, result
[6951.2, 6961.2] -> 32.2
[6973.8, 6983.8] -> 34.6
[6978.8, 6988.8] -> 36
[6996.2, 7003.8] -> 36.3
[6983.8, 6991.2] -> 36.6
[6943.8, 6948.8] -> 32.7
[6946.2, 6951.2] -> 33.3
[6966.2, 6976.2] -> 33.5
